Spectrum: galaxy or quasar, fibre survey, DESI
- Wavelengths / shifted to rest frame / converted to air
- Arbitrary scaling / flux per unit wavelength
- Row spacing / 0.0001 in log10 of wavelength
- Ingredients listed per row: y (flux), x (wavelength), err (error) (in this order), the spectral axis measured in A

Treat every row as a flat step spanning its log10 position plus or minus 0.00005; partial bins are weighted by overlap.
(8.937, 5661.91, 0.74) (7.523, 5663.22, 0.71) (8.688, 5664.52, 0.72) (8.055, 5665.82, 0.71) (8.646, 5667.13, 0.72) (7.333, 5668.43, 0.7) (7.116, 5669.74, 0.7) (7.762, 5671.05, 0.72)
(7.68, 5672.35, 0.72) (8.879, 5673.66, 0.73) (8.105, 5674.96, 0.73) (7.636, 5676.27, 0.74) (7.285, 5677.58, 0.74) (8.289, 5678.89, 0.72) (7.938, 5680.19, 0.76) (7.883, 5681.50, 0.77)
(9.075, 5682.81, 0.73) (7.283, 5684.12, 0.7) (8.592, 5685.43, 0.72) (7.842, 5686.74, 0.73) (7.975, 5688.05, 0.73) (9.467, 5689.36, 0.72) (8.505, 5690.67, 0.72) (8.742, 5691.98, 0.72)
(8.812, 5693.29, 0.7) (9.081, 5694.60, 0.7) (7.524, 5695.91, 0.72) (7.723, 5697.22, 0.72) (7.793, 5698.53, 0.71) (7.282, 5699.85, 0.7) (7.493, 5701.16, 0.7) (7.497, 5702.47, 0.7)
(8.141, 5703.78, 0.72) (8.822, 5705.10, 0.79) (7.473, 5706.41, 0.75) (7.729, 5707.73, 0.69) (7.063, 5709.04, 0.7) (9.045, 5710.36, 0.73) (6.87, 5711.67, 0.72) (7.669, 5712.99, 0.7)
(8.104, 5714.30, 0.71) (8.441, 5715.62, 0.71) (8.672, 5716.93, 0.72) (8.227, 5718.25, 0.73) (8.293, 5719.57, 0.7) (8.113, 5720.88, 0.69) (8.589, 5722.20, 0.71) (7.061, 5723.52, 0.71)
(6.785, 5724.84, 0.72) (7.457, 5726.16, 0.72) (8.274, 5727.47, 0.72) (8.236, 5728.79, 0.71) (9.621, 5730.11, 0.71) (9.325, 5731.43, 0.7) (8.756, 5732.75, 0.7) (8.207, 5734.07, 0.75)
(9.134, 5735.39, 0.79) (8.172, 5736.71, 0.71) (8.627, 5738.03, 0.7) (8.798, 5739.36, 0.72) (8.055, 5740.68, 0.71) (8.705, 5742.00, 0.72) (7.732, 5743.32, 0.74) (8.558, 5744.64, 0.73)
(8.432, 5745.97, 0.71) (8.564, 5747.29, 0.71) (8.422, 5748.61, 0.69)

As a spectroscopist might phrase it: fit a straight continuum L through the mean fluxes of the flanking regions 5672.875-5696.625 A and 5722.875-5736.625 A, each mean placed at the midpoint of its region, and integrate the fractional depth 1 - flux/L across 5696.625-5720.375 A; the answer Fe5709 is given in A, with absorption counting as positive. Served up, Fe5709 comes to 1.1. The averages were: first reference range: 8.27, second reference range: 8.28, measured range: 7.91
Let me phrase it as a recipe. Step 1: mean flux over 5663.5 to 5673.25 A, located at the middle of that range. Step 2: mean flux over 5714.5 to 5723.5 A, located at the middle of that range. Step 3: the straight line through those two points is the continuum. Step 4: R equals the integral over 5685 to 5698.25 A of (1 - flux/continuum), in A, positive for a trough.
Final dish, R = -0.5 A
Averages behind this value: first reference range 7.91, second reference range 8.28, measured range 8.41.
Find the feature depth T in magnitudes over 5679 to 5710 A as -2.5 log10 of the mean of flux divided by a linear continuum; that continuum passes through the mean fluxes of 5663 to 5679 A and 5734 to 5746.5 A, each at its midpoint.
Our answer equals 0.00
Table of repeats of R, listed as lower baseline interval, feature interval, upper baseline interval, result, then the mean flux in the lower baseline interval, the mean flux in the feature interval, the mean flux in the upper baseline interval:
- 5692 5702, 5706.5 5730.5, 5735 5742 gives 0.87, 8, 7.98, 8.55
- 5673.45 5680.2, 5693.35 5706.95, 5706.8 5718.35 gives 0.06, 7.98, 7.93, 7.96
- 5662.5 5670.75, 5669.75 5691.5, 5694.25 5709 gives -0.70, 7.89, 8.11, 7.81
